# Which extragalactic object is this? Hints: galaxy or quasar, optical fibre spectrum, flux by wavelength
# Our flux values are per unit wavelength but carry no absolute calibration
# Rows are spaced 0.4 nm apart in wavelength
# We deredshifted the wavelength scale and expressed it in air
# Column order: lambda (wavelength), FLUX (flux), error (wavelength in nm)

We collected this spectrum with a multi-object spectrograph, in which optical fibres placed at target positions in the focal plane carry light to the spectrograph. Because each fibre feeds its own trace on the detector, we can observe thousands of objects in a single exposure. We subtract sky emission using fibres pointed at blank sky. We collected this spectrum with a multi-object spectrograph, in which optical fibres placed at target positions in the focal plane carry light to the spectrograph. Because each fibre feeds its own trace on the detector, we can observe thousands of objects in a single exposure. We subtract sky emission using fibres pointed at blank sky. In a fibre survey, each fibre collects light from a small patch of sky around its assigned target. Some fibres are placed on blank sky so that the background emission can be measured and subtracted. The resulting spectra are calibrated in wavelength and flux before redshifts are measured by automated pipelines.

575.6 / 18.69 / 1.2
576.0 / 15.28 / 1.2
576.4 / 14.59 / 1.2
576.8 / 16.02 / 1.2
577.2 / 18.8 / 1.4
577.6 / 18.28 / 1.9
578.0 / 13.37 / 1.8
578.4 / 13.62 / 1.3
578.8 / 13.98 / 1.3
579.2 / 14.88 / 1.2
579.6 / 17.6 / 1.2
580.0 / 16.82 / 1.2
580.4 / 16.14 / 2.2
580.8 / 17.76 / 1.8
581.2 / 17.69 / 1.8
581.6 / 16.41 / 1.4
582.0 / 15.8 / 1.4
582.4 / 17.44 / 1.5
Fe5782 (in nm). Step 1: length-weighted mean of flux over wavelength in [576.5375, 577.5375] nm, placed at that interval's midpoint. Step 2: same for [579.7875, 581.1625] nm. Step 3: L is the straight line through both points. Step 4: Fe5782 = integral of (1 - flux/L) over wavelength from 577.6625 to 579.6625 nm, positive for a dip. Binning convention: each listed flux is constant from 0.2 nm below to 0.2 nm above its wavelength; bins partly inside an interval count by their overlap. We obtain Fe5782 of 0.29 nm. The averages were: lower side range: 17.4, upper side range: 17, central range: 14.7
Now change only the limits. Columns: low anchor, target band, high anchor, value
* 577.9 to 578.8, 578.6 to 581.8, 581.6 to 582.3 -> -0.311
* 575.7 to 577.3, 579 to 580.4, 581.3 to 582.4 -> -0.002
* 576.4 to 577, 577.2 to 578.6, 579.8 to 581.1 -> 0.031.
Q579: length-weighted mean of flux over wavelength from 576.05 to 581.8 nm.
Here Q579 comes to 16.1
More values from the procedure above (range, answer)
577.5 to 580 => 15.3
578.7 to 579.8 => 15.6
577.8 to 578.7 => 13.5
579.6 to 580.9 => 16.9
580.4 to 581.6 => 17.2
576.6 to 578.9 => 15.8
